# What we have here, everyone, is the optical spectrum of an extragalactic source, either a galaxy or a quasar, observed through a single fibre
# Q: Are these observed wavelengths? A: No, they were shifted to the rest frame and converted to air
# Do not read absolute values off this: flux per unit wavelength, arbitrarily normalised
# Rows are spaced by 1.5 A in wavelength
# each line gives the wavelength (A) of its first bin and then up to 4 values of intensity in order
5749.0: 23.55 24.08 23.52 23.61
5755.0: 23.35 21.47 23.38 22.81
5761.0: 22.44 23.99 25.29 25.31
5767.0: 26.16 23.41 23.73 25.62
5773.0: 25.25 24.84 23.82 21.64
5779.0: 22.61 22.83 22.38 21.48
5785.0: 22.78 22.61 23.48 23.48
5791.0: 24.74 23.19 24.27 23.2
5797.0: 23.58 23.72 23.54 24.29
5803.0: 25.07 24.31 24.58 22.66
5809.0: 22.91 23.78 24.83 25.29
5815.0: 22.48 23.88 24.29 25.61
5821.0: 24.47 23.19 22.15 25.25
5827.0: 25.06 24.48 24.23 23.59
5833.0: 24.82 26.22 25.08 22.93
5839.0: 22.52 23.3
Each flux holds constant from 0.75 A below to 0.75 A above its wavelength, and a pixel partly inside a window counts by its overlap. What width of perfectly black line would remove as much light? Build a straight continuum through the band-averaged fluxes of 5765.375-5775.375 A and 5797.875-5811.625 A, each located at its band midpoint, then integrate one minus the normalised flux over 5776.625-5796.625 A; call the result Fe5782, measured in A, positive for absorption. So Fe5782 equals 1.2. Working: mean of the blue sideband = 24.9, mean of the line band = 23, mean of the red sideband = 23.9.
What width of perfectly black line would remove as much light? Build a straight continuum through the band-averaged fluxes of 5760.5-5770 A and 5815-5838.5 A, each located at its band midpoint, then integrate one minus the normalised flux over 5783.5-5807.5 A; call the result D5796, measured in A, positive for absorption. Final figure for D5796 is 0.7 A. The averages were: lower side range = 24.4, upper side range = 24.3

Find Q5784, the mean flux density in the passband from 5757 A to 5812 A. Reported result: 23.7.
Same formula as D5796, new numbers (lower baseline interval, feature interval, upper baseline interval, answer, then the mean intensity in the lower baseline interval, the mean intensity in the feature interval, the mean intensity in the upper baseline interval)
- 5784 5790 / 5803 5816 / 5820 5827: -0.18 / 23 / 23.9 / 24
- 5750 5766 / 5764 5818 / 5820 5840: 0.06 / 23.5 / 23.8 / 24.2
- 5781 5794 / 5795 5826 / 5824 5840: -0.32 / 23.1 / 24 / 24.3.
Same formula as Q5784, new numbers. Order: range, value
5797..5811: 23.9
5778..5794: 23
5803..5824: 24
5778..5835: 23.8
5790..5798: 23.8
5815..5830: 24.2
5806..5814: 23.9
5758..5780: 24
